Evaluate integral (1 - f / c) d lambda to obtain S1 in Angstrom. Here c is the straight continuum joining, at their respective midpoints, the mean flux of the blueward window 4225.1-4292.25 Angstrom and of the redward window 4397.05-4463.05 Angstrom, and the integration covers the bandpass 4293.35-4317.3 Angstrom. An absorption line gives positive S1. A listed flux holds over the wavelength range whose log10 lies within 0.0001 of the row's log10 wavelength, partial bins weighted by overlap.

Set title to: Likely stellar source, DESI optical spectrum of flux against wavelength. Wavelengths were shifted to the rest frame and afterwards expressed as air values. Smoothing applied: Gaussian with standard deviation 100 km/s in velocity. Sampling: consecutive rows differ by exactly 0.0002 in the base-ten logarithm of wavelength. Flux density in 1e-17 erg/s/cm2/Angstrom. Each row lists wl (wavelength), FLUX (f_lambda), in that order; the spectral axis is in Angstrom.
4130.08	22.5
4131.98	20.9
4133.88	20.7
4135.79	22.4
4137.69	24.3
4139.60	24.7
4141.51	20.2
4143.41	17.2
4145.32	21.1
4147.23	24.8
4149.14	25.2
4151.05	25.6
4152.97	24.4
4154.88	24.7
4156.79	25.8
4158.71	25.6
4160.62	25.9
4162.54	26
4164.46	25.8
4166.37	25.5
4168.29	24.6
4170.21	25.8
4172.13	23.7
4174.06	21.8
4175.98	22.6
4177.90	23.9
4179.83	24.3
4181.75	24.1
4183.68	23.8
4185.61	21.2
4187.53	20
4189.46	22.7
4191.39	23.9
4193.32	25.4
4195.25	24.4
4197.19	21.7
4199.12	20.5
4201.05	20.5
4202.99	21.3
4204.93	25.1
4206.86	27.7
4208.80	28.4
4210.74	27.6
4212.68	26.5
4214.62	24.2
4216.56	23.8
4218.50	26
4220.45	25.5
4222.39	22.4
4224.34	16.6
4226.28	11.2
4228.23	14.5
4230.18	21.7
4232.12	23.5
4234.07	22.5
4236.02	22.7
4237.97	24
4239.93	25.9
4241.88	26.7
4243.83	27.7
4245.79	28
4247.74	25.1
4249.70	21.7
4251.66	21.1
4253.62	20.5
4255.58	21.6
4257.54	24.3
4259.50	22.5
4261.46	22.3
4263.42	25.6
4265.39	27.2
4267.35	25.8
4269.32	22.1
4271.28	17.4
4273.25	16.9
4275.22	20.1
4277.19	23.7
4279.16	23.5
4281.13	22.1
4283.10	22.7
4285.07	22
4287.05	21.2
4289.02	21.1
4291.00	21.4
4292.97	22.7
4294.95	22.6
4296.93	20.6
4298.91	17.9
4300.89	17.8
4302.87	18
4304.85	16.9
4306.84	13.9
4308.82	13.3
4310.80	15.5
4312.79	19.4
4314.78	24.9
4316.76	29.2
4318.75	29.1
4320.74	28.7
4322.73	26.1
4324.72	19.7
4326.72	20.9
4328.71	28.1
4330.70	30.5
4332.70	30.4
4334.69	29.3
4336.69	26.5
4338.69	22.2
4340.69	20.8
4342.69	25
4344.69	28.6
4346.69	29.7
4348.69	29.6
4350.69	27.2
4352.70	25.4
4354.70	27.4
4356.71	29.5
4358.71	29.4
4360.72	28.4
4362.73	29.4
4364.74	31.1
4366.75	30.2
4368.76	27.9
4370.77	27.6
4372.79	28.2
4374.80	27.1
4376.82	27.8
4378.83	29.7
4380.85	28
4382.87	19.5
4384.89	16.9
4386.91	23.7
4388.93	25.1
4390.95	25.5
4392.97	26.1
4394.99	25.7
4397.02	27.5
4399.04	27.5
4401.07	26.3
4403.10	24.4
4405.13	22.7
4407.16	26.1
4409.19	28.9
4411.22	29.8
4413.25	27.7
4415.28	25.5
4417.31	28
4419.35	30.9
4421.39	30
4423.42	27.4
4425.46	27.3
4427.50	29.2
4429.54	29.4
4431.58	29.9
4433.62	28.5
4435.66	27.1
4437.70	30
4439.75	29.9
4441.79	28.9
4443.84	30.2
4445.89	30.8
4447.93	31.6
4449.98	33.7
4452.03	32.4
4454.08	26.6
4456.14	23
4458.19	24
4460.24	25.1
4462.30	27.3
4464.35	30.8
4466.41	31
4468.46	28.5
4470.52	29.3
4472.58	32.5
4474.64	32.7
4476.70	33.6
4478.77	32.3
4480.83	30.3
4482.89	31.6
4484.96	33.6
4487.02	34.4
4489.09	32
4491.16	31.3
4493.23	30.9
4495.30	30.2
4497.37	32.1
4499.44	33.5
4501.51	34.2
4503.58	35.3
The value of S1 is 4.9 Angstrom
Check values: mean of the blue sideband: 22.3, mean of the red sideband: 28.1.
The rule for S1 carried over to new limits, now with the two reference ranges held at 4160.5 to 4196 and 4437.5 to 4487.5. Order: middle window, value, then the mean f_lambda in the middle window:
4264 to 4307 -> 8.6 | 21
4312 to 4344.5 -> 1.7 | 25.8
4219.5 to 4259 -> 4.5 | 22.4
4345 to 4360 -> -0.3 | 28.3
